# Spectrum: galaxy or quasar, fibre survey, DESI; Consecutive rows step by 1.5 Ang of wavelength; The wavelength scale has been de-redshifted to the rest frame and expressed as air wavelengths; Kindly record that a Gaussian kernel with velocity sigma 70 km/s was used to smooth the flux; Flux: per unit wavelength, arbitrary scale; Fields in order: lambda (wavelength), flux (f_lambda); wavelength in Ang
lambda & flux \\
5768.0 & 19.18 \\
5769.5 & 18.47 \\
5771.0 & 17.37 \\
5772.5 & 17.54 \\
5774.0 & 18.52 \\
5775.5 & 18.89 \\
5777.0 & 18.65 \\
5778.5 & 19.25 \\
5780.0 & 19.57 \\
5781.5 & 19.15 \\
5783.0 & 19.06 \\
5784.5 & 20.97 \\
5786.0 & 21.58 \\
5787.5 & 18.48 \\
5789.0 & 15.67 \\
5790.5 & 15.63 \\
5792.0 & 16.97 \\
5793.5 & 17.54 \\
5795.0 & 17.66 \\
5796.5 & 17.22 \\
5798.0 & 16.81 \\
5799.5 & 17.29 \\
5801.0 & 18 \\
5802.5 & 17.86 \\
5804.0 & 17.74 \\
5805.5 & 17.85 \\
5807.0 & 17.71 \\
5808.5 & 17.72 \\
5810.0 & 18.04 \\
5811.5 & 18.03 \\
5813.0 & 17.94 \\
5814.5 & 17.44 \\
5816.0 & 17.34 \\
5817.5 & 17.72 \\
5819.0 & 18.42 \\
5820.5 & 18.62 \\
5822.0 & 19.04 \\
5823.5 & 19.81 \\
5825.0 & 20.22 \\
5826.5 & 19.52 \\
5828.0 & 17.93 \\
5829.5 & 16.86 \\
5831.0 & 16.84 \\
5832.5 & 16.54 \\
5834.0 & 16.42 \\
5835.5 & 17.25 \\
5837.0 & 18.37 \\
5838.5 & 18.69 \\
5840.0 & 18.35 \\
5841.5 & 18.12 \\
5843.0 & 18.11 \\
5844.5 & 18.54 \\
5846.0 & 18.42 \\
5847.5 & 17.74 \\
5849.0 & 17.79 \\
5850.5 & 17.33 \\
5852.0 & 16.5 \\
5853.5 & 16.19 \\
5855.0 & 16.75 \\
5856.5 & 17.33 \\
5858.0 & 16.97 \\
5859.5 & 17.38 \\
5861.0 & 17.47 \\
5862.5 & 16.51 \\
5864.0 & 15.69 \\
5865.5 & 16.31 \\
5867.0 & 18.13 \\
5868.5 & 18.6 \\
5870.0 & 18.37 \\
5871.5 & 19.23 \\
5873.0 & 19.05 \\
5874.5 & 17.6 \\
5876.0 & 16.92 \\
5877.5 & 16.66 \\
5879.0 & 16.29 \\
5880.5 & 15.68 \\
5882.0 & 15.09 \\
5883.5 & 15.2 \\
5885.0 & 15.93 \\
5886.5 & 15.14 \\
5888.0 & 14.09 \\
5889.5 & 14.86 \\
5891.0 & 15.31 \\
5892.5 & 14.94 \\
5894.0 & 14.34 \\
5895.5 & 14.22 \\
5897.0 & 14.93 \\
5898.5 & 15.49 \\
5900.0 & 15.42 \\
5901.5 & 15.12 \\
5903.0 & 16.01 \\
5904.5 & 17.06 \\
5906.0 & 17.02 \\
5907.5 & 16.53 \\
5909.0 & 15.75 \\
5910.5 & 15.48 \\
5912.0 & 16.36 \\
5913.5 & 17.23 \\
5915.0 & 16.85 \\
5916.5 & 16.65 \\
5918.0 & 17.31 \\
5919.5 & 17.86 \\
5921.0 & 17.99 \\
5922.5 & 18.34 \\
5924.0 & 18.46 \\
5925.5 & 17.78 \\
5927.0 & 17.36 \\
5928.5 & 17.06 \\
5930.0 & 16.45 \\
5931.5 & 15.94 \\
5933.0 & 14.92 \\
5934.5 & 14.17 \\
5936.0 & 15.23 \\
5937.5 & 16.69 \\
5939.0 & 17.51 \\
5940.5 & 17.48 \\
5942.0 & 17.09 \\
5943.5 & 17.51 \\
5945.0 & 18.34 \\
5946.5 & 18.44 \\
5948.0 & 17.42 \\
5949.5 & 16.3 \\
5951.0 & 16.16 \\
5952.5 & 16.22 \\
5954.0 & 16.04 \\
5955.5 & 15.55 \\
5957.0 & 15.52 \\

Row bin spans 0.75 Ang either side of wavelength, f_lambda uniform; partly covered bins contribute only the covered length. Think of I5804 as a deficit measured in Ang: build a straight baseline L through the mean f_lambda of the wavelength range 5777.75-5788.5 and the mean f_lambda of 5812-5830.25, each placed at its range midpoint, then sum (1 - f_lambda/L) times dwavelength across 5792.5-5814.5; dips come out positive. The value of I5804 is 1.5 Ang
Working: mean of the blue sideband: 19.6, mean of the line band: 17.7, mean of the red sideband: 18.4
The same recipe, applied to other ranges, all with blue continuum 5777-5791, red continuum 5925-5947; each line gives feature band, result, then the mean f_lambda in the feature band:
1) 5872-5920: 3.6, 16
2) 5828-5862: 1.1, 17.5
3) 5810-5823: 0.2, 18.1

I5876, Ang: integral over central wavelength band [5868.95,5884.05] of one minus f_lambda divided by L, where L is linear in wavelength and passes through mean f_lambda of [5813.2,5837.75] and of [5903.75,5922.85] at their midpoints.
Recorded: 0.3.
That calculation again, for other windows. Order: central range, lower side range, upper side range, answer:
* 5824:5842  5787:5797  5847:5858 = -1.0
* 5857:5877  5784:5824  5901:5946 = -0.2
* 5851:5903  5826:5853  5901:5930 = 3.2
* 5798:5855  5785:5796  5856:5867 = -1.9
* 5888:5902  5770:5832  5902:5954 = 1.8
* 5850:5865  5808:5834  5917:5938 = 0.7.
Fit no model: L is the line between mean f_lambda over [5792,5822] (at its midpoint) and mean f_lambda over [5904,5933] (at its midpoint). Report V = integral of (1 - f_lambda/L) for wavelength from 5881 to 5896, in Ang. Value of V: 2.0 Ang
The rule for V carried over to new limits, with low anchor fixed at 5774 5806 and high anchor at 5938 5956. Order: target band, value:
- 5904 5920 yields 0.53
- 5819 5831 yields -0.52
